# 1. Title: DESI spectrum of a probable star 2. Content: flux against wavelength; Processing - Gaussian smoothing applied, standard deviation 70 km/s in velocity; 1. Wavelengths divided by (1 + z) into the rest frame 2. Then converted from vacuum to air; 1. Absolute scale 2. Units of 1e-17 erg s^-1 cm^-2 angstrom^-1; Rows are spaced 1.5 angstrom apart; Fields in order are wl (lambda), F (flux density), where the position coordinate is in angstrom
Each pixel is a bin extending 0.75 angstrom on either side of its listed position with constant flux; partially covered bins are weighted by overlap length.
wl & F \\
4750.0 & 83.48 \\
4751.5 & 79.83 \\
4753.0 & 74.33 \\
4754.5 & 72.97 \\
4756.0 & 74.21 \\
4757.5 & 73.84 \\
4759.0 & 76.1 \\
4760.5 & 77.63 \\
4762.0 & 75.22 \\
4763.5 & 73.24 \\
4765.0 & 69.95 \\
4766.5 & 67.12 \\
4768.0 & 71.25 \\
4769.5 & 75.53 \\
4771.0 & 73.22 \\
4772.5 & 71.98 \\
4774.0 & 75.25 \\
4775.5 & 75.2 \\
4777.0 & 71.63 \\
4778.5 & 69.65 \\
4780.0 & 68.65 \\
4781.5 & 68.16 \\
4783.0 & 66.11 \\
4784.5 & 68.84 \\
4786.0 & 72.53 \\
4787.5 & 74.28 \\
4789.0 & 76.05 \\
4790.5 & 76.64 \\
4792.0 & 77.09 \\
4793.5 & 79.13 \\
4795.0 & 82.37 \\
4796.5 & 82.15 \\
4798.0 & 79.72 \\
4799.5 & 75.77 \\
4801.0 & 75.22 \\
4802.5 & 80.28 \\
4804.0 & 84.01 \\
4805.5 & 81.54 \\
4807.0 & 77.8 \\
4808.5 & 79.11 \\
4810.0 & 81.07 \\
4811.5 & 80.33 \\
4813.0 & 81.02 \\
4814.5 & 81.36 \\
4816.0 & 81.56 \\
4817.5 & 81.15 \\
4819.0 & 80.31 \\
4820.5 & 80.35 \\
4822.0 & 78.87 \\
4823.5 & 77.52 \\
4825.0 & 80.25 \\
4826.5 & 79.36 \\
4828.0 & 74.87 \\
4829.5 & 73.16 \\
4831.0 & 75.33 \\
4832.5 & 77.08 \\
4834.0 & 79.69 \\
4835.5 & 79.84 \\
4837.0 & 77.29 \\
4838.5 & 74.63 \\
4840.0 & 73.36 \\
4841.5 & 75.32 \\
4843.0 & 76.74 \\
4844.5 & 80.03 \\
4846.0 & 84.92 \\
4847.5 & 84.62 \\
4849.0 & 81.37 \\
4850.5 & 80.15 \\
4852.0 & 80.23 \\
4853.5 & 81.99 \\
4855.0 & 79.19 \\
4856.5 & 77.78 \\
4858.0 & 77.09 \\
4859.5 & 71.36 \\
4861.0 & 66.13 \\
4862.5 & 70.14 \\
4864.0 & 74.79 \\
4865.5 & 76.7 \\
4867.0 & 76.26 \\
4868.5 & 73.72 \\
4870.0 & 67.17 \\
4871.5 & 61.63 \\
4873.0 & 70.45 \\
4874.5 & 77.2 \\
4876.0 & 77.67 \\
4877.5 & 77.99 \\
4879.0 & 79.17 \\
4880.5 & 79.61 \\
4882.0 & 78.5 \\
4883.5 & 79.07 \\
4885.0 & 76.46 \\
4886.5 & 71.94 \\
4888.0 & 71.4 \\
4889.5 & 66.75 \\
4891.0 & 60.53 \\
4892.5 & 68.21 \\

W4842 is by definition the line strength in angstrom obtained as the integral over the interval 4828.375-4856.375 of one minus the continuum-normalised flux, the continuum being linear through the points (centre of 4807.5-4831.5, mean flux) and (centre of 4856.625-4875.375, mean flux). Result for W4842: -1.1 angstrom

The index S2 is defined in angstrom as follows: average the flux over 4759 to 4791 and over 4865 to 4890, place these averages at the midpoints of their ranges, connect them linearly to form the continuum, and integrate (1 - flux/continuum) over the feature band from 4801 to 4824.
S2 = -2.3 angstrom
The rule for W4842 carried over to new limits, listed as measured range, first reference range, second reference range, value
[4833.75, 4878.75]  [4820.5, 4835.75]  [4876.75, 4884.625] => 1.2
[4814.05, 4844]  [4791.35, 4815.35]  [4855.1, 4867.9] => -0.2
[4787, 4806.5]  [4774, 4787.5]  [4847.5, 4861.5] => -1.8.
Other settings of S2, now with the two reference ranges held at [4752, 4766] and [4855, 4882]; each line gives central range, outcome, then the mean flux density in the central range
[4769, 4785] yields 0.62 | 71.3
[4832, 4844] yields -0.44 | 76.8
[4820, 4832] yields -0.53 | 77.4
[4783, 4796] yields -0.23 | 75.4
